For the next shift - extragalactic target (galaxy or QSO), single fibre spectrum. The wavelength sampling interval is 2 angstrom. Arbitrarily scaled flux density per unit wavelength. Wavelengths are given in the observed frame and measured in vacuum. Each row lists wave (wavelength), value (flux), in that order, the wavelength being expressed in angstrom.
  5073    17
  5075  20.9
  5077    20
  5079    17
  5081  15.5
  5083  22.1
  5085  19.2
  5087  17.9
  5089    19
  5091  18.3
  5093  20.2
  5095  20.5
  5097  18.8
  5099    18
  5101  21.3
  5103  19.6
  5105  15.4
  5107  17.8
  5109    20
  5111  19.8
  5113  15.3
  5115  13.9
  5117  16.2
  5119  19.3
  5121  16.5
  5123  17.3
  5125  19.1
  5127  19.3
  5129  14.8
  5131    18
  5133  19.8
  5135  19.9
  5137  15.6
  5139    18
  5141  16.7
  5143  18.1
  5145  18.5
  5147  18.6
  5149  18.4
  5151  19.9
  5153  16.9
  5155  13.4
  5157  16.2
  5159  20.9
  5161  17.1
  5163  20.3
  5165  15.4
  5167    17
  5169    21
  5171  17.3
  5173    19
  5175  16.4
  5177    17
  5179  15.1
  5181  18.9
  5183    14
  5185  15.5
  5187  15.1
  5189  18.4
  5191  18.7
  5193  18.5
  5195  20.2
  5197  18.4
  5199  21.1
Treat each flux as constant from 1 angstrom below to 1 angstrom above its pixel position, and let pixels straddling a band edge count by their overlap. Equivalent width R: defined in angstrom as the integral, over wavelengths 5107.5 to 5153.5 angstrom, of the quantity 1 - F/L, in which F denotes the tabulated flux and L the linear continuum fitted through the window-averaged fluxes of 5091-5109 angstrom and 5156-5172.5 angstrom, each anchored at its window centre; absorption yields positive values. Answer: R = 1.88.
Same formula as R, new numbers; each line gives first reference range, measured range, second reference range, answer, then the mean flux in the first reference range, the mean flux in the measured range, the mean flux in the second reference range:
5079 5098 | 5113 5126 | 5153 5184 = 0.97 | 18.9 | 16.9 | 17.3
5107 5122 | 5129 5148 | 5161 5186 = -0.74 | 17.3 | 18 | 17.2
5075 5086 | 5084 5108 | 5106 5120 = -0.77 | 19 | 18.8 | 17.5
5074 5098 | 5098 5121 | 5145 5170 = 1.13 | 19.1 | 17.8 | 17.9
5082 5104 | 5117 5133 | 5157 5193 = 0.80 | 19.5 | 17.8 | 17.5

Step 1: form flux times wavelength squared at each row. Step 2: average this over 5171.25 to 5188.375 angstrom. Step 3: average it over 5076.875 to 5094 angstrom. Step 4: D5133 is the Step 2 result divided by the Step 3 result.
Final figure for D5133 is 0.91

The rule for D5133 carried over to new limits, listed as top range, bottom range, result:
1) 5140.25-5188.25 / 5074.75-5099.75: 0.94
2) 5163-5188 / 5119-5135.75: 0.95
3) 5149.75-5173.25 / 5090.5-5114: 0.97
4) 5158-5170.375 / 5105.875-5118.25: 1.10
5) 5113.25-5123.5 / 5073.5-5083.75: 0.89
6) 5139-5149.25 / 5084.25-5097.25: 0.96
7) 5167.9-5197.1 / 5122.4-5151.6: 0.99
